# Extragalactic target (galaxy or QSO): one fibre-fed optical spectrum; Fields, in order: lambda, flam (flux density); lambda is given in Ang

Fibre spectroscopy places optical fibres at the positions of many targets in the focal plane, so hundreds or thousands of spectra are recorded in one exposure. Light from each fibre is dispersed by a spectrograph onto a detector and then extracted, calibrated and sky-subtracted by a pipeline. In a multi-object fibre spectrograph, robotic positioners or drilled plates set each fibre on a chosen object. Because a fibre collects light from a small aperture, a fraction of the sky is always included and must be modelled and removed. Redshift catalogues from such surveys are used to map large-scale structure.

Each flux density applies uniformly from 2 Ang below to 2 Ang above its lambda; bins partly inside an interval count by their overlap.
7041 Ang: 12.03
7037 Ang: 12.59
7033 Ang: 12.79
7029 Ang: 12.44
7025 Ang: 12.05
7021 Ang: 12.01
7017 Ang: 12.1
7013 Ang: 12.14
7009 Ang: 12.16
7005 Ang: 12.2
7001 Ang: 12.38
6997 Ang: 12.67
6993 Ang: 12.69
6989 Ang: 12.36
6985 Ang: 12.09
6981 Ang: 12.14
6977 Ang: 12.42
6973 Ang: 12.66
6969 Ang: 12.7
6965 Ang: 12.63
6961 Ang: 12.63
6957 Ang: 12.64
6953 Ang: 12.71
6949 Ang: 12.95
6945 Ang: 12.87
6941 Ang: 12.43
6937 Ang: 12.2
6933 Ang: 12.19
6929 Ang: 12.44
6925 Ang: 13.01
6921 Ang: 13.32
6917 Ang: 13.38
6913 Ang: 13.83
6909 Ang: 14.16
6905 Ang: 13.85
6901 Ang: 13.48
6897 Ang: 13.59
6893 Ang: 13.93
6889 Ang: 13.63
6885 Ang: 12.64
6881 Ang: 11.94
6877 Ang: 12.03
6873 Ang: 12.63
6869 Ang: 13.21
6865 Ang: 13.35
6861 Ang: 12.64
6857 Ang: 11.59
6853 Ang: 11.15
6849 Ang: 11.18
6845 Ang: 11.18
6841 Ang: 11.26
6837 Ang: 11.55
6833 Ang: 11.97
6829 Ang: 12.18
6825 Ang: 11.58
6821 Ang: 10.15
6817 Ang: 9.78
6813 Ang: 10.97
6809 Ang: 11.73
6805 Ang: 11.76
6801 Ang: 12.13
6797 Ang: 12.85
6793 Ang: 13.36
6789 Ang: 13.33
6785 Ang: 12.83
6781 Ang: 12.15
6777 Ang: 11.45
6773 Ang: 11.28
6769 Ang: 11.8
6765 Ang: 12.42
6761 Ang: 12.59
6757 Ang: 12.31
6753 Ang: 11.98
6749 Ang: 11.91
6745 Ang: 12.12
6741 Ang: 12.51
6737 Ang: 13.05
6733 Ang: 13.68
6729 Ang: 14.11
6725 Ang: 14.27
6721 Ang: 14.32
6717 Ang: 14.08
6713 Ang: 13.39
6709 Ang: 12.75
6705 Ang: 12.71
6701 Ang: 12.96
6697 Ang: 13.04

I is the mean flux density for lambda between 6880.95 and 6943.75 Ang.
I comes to 13.2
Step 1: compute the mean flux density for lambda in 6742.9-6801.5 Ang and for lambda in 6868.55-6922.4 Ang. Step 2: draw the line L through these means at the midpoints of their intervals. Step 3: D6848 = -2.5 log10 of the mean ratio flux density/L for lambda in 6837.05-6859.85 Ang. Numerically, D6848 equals 0.139 mag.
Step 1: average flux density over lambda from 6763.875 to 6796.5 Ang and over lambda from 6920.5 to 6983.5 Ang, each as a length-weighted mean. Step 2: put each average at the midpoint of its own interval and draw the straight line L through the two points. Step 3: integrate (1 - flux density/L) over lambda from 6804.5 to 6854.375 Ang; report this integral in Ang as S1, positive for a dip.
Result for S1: 4.7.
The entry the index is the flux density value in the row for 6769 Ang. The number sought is 11.8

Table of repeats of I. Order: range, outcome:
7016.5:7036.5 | 12.3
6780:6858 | 11.7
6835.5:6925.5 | 12.7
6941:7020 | 12.5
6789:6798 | 13.2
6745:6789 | 12.1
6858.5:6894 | 12.8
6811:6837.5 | 11.1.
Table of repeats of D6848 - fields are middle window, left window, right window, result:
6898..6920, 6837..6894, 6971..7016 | -0.119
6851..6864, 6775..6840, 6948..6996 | 0.014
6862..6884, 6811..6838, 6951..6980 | -0.088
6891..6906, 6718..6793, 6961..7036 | -0.099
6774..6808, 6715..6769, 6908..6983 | 0.044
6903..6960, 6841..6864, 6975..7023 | -0.089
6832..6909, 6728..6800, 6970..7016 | -0.006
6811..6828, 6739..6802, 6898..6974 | 0.168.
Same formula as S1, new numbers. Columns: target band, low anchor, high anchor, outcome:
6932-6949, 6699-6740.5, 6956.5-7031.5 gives 0.1 Ang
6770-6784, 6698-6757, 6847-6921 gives 1.4 Ang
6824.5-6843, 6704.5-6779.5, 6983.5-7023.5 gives 1.3 Ang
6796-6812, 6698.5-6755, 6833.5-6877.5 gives 0.6 Ang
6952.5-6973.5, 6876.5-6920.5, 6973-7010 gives 0.0 Ang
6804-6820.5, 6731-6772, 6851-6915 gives 2.3 Ang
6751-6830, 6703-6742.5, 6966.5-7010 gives 7.7 Ang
